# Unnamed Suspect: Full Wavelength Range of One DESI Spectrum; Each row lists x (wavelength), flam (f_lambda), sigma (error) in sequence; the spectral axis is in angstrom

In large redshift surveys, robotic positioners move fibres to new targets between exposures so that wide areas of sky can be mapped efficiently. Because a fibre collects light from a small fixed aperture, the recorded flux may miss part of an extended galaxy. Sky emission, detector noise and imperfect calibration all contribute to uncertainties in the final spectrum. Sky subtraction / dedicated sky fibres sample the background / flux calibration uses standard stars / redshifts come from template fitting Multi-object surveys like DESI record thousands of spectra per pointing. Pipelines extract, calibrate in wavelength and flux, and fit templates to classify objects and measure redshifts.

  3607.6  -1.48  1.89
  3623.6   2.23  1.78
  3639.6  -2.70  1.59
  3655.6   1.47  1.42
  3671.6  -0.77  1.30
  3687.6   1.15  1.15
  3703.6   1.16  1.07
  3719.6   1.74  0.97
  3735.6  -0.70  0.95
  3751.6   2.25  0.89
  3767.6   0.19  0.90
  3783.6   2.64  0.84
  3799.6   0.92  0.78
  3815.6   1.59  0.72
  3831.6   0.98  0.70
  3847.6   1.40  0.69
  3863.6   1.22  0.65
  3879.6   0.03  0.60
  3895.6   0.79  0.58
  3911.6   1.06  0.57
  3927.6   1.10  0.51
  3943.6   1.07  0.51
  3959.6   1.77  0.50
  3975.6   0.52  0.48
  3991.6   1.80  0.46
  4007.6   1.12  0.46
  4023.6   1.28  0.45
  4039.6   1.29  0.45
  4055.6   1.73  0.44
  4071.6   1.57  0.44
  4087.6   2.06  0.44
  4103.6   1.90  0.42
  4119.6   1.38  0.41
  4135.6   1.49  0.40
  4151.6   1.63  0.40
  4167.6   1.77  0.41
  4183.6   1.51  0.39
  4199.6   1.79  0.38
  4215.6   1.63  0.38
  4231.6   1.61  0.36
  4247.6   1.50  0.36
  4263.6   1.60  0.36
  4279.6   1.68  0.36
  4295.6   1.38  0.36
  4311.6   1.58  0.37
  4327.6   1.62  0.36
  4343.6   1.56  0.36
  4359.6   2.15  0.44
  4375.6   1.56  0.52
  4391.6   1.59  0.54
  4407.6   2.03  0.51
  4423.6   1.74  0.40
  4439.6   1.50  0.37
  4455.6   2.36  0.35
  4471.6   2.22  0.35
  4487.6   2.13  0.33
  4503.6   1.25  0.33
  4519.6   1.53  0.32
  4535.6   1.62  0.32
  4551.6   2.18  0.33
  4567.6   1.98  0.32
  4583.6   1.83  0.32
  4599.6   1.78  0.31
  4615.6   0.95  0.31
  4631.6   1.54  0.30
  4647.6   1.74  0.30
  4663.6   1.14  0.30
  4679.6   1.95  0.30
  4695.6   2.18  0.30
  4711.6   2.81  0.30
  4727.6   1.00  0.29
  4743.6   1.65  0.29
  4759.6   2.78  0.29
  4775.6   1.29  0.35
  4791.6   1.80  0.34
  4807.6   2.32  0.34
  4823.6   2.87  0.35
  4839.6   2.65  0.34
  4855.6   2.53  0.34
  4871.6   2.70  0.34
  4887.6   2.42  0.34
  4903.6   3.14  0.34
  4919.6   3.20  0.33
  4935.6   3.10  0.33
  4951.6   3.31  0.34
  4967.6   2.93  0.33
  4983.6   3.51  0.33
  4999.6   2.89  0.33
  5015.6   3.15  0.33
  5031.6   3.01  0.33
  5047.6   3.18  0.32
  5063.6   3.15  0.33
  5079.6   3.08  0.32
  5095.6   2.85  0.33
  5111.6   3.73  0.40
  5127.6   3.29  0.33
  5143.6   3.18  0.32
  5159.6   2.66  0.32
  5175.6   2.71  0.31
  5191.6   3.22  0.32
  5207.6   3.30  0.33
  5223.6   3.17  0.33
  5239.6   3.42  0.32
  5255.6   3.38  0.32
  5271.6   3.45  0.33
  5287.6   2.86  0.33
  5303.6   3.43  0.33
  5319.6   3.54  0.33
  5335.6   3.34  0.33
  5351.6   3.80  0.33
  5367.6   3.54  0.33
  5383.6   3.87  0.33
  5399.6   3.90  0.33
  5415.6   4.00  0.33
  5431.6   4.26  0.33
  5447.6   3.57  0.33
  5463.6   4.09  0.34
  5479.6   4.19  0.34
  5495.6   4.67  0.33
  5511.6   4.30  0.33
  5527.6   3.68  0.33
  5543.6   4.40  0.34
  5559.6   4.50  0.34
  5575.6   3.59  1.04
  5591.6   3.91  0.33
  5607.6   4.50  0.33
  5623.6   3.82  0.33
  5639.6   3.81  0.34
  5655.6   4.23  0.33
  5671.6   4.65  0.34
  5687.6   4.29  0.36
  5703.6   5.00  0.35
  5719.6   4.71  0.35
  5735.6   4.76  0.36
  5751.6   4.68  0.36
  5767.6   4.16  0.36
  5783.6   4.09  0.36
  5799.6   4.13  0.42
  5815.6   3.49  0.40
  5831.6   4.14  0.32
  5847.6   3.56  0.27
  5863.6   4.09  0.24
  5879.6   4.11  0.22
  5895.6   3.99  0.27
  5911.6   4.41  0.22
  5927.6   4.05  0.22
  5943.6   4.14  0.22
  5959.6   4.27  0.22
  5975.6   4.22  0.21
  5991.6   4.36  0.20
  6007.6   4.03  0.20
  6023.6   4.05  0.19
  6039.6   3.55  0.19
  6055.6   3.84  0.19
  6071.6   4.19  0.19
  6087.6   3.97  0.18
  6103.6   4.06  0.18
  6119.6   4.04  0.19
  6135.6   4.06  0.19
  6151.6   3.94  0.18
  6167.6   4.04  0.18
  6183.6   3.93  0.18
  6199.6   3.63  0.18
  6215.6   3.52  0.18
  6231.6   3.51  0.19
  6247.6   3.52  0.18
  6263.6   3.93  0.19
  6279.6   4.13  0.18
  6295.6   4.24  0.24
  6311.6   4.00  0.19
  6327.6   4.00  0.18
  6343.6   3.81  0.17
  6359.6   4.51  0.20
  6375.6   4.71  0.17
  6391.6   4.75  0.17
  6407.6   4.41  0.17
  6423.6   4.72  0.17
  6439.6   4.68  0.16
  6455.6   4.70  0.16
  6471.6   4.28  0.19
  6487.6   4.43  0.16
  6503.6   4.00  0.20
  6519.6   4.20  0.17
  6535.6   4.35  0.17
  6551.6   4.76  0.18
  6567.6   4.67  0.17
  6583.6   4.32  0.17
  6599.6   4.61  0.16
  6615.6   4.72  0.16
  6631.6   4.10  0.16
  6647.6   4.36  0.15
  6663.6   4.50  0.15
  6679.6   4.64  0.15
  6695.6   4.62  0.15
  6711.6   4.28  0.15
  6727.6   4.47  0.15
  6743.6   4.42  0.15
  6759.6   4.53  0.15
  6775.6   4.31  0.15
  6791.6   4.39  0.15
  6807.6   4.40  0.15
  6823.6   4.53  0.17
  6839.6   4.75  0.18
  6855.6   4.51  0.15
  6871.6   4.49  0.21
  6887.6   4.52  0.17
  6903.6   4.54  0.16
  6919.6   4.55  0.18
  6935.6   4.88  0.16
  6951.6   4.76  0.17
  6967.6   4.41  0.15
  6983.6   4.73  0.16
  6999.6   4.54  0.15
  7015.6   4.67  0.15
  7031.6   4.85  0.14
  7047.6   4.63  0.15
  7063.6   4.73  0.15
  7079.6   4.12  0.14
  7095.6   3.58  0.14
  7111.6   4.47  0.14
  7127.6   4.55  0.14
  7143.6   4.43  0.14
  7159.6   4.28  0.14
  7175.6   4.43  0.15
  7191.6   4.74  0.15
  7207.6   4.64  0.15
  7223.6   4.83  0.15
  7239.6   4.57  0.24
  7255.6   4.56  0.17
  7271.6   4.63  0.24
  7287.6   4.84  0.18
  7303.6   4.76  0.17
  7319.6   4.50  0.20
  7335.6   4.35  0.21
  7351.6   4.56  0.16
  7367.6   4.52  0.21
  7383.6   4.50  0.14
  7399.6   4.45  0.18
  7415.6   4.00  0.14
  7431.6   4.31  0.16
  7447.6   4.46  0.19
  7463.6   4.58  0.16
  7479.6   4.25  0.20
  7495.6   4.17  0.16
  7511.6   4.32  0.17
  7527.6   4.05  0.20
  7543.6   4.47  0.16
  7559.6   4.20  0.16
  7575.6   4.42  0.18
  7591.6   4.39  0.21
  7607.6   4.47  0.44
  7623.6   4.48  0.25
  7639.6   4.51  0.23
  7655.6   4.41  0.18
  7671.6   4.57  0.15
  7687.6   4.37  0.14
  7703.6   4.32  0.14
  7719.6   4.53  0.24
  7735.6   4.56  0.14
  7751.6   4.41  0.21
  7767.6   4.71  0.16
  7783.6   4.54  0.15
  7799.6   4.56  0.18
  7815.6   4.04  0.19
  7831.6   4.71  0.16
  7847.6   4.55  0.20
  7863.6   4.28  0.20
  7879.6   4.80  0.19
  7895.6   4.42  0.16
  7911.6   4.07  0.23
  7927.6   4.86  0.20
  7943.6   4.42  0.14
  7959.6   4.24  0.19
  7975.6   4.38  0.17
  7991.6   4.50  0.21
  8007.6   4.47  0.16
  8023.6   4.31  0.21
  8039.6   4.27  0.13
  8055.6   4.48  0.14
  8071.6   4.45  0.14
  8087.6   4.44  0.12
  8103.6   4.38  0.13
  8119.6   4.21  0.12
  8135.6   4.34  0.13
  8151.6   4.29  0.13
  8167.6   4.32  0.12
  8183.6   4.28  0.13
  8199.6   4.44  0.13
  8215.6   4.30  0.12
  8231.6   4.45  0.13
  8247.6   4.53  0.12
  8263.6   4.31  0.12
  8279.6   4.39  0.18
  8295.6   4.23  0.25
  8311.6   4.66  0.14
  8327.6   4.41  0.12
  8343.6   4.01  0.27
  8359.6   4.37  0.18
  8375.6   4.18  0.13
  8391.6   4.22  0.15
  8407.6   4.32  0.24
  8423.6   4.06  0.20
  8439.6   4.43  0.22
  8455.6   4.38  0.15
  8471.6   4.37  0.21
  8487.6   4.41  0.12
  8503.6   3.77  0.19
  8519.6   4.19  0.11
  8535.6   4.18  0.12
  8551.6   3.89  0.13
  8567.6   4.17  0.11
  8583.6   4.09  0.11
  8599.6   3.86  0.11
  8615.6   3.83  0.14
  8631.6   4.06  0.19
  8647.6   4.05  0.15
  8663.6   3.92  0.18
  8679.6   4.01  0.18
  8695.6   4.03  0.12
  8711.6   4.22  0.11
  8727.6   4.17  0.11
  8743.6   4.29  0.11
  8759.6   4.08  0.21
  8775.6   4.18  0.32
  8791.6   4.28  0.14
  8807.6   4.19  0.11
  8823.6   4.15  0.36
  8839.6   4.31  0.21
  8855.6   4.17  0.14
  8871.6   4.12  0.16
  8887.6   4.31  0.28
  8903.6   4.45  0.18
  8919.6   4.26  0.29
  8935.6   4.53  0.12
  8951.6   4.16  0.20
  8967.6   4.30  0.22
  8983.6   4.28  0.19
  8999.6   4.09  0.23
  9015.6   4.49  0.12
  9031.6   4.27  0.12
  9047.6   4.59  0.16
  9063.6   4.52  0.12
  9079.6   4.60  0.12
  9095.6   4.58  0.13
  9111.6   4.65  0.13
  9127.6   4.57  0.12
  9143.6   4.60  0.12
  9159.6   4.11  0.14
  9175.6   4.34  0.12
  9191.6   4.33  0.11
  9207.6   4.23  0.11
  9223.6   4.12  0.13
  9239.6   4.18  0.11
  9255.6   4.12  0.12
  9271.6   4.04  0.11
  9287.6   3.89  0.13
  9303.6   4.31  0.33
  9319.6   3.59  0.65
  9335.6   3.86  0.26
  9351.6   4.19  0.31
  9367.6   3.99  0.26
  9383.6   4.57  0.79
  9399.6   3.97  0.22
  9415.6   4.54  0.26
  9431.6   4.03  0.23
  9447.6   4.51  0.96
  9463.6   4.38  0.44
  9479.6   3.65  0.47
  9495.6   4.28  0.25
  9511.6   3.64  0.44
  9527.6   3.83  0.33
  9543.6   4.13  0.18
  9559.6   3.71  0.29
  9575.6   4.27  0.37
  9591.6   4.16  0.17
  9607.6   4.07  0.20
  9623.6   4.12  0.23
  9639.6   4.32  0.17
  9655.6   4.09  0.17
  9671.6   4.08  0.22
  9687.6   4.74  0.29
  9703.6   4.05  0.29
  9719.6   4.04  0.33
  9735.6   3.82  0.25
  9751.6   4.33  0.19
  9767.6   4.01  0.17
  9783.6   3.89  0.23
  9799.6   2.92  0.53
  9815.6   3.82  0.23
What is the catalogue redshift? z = 0.203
